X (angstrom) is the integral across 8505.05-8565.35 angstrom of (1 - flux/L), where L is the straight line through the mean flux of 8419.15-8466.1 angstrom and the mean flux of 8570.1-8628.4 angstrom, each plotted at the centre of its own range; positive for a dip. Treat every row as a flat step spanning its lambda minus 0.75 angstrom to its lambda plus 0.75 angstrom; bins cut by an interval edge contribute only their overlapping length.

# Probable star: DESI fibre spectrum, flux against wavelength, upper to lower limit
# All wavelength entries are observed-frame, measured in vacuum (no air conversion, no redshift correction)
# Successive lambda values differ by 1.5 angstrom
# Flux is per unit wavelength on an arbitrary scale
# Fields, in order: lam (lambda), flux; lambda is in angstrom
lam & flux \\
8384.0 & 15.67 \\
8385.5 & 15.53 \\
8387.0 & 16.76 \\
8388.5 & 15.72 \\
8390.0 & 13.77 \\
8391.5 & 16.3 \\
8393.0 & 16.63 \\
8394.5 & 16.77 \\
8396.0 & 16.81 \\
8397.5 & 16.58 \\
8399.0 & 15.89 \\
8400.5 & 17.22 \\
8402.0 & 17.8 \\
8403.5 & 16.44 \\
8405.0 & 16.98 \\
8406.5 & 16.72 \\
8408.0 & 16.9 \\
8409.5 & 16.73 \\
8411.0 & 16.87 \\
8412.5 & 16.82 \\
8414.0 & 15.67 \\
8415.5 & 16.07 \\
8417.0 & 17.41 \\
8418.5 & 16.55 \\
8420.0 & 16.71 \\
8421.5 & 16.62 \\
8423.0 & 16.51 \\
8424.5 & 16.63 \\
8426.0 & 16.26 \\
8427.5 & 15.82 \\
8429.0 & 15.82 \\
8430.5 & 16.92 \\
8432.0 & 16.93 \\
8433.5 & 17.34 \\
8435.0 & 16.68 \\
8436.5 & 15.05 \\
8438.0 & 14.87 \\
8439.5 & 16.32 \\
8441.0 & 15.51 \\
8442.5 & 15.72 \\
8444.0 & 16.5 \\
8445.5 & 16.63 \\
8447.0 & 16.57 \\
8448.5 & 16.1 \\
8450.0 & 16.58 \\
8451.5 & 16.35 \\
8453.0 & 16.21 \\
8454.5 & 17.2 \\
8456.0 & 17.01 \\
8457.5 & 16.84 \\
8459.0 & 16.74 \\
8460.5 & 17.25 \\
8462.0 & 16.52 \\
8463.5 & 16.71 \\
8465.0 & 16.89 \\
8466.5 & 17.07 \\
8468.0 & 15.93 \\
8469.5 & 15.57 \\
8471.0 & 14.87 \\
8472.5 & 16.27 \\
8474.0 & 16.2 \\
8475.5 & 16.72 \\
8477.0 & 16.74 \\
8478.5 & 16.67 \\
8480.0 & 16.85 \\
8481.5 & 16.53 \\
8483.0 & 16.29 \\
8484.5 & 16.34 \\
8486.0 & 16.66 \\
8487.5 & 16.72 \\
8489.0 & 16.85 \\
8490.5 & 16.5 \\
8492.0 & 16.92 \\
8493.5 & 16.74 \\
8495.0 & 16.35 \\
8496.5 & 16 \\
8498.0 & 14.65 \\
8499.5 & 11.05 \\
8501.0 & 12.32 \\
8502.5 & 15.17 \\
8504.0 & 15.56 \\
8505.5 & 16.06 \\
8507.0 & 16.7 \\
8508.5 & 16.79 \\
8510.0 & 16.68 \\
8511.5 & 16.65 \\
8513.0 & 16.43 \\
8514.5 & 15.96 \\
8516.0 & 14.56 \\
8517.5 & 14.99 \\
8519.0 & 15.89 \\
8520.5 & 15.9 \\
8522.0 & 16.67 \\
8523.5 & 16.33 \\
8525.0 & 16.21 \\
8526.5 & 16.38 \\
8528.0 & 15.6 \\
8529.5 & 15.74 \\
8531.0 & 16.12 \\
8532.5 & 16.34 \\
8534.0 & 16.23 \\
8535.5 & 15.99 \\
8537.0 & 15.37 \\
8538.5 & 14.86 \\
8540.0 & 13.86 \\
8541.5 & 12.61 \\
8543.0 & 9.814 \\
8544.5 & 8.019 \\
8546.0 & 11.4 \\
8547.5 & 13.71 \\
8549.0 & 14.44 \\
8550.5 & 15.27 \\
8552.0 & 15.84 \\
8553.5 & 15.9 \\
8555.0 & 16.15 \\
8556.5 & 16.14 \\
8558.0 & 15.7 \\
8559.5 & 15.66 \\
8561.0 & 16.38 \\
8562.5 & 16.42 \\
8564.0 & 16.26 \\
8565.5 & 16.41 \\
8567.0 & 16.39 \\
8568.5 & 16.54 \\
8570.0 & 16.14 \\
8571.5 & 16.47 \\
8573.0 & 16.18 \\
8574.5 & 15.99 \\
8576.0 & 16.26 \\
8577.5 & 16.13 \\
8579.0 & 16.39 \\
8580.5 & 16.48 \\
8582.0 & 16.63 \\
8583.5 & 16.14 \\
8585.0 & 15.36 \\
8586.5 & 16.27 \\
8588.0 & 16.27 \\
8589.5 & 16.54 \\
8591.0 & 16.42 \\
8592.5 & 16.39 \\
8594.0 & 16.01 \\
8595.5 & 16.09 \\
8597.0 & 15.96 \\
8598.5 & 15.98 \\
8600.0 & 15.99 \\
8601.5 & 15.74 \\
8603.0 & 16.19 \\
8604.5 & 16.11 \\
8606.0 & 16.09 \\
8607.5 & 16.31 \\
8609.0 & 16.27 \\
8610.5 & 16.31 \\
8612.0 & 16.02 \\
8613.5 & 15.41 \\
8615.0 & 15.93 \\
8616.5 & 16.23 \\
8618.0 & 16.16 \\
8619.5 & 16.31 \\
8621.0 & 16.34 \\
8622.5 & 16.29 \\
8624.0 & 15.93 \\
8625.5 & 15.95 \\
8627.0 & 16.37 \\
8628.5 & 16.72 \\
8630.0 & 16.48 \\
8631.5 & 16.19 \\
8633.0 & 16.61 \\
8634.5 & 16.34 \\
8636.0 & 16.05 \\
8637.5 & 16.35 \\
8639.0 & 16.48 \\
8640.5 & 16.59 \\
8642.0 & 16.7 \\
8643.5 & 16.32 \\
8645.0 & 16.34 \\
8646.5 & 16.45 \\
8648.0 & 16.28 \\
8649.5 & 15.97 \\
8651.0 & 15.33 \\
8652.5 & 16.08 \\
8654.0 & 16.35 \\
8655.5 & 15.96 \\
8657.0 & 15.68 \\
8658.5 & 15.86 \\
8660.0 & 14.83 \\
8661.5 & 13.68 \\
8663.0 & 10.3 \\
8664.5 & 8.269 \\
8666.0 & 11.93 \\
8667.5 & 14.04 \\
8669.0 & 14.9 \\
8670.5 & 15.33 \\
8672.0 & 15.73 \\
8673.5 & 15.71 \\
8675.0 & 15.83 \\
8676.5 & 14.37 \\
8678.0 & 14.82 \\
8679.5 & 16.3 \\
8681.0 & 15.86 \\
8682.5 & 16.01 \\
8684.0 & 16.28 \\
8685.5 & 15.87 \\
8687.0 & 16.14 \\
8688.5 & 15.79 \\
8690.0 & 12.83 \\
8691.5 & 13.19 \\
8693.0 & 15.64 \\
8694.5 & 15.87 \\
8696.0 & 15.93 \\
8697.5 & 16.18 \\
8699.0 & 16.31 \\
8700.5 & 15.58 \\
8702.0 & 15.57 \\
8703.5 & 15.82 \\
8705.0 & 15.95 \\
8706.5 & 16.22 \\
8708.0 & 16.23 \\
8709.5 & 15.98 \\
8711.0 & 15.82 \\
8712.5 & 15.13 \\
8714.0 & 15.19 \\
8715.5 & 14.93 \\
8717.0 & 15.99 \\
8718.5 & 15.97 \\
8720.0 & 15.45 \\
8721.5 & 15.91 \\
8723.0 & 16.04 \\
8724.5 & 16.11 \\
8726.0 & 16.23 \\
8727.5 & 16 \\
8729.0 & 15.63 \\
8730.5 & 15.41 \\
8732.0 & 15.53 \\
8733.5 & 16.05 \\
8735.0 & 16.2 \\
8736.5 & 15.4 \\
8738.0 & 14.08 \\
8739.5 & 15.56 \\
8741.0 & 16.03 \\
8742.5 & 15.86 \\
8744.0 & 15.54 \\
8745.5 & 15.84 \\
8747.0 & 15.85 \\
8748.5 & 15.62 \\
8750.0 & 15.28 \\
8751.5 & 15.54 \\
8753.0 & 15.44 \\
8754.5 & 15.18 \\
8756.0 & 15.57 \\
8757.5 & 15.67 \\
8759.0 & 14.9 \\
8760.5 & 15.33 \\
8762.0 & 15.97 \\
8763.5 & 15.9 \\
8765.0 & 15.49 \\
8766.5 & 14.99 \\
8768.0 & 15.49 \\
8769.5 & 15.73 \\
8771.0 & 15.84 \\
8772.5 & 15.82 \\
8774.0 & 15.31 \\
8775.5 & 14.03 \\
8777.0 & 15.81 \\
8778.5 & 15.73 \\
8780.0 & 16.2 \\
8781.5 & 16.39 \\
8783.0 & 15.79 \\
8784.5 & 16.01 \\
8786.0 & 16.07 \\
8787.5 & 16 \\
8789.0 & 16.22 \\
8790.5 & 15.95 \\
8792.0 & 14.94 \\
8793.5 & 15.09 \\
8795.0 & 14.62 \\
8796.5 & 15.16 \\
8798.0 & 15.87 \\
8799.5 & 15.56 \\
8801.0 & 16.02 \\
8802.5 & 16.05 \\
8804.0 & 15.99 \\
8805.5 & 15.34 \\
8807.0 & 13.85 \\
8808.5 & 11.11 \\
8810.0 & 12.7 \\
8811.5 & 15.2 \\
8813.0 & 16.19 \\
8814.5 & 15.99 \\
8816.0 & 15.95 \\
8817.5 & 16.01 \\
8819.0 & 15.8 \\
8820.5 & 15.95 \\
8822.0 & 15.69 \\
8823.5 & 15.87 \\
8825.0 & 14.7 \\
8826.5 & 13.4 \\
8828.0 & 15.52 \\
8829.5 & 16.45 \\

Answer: 3.6 angstrom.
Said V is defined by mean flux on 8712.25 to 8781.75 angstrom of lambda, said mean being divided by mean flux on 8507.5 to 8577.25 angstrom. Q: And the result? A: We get 1.0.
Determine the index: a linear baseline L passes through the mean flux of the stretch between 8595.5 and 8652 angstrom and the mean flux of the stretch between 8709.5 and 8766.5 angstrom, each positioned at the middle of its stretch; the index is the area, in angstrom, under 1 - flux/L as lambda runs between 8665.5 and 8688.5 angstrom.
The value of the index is 0.9 angstrom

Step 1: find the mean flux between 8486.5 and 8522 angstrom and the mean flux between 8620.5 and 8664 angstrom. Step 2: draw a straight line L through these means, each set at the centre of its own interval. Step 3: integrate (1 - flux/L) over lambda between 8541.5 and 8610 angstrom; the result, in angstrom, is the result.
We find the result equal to 0.9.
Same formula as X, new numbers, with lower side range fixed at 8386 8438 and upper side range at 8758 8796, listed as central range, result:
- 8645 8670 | 2.07 angstrom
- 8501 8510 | 0.24 angstrom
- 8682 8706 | 0.34 angstrom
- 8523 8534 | 0.05 angstrom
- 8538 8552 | 2.90 angstrom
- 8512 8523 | 0.27 angstrom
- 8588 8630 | -0.45 angstrom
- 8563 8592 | -0.39 angstrom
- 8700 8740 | 0.04 angstrom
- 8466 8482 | 0.02 angstrom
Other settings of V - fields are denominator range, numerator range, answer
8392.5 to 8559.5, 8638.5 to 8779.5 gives 0.97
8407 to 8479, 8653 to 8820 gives 0.94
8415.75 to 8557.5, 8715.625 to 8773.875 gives 0.99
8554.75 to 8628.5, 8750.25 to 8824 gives 0.96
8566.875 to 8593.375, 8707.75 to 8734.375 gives 0.97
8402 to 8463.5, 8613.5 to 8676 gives 0.94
